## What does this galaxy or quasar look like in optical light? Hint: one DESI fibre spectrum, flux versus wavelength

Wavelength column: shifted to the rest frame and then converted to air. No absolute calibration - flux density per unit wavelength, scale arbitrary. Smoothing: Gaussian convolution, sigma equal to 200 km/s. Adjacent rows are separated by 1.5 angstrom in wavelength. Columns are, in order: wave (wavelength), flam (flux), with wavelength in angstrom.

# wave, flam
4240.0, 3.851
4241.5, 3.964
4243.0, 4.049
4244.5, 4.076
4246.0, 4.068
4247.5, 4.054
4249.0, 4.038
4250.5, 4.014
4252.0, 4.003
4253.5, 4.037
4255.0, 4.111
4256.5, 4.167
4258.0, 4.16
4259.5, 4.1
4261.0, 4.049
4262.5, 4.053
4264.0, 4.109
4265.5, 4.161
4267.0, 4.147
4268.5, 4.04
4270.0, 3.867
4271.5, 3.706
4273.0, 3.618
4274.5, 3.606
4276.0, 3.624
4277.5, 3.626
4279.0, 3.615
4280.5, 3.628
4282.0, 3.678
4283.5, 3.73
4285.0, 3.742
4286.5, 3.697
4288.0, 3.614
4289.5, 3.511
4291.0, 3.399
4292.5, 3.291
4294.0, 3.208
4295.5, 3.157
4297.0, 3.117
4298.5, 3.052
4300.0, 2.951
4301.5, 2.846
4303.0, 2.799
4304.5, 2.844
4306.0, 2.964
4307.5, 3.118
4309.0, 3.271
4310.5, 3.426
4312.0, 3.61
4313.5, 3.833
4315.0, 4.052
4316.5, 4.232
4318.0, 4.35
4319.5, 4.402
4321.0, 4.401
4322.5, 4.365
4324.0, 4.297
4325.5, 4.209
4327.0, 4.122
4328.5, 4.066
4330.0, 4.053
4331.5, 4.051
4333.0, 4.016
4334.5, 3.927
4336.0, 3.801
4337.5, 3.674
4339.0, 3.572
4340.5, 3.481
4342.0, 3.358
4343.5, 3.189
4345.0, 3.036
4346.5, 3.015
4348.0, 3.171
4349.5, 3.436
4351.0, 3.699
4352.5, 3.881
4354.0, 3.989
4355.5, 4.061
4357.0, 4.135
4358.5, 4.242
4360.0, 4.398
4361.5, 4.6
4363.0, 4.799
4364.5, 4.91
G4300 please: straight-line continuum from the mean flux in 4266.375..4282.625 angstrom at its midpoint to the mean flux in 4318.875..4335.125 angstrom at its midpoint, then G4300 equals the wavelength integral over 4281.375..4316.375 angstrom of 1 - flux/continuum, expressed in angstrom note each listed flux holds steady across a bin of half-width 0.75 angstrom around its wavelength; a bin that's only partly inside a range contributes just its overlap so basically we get 5.2 angstrom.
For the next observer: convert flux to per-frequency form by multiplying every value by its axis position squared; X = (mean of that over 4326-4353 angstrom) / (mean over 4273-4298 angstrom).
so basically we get 1.1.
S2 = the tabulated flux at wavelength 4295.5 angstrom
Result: 3.157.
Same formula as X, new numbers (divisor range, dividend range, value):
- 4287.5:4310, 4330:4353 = 1.16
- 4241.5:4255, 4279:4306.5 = 0.83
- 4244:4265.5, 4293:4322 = 0.87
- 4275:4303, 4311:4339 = 1.21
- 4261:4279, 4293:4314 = 0.83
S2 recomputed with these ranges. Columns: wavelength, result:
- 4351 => 3.699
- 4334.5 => 3.927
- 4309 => 3.271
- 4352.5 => 3.881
